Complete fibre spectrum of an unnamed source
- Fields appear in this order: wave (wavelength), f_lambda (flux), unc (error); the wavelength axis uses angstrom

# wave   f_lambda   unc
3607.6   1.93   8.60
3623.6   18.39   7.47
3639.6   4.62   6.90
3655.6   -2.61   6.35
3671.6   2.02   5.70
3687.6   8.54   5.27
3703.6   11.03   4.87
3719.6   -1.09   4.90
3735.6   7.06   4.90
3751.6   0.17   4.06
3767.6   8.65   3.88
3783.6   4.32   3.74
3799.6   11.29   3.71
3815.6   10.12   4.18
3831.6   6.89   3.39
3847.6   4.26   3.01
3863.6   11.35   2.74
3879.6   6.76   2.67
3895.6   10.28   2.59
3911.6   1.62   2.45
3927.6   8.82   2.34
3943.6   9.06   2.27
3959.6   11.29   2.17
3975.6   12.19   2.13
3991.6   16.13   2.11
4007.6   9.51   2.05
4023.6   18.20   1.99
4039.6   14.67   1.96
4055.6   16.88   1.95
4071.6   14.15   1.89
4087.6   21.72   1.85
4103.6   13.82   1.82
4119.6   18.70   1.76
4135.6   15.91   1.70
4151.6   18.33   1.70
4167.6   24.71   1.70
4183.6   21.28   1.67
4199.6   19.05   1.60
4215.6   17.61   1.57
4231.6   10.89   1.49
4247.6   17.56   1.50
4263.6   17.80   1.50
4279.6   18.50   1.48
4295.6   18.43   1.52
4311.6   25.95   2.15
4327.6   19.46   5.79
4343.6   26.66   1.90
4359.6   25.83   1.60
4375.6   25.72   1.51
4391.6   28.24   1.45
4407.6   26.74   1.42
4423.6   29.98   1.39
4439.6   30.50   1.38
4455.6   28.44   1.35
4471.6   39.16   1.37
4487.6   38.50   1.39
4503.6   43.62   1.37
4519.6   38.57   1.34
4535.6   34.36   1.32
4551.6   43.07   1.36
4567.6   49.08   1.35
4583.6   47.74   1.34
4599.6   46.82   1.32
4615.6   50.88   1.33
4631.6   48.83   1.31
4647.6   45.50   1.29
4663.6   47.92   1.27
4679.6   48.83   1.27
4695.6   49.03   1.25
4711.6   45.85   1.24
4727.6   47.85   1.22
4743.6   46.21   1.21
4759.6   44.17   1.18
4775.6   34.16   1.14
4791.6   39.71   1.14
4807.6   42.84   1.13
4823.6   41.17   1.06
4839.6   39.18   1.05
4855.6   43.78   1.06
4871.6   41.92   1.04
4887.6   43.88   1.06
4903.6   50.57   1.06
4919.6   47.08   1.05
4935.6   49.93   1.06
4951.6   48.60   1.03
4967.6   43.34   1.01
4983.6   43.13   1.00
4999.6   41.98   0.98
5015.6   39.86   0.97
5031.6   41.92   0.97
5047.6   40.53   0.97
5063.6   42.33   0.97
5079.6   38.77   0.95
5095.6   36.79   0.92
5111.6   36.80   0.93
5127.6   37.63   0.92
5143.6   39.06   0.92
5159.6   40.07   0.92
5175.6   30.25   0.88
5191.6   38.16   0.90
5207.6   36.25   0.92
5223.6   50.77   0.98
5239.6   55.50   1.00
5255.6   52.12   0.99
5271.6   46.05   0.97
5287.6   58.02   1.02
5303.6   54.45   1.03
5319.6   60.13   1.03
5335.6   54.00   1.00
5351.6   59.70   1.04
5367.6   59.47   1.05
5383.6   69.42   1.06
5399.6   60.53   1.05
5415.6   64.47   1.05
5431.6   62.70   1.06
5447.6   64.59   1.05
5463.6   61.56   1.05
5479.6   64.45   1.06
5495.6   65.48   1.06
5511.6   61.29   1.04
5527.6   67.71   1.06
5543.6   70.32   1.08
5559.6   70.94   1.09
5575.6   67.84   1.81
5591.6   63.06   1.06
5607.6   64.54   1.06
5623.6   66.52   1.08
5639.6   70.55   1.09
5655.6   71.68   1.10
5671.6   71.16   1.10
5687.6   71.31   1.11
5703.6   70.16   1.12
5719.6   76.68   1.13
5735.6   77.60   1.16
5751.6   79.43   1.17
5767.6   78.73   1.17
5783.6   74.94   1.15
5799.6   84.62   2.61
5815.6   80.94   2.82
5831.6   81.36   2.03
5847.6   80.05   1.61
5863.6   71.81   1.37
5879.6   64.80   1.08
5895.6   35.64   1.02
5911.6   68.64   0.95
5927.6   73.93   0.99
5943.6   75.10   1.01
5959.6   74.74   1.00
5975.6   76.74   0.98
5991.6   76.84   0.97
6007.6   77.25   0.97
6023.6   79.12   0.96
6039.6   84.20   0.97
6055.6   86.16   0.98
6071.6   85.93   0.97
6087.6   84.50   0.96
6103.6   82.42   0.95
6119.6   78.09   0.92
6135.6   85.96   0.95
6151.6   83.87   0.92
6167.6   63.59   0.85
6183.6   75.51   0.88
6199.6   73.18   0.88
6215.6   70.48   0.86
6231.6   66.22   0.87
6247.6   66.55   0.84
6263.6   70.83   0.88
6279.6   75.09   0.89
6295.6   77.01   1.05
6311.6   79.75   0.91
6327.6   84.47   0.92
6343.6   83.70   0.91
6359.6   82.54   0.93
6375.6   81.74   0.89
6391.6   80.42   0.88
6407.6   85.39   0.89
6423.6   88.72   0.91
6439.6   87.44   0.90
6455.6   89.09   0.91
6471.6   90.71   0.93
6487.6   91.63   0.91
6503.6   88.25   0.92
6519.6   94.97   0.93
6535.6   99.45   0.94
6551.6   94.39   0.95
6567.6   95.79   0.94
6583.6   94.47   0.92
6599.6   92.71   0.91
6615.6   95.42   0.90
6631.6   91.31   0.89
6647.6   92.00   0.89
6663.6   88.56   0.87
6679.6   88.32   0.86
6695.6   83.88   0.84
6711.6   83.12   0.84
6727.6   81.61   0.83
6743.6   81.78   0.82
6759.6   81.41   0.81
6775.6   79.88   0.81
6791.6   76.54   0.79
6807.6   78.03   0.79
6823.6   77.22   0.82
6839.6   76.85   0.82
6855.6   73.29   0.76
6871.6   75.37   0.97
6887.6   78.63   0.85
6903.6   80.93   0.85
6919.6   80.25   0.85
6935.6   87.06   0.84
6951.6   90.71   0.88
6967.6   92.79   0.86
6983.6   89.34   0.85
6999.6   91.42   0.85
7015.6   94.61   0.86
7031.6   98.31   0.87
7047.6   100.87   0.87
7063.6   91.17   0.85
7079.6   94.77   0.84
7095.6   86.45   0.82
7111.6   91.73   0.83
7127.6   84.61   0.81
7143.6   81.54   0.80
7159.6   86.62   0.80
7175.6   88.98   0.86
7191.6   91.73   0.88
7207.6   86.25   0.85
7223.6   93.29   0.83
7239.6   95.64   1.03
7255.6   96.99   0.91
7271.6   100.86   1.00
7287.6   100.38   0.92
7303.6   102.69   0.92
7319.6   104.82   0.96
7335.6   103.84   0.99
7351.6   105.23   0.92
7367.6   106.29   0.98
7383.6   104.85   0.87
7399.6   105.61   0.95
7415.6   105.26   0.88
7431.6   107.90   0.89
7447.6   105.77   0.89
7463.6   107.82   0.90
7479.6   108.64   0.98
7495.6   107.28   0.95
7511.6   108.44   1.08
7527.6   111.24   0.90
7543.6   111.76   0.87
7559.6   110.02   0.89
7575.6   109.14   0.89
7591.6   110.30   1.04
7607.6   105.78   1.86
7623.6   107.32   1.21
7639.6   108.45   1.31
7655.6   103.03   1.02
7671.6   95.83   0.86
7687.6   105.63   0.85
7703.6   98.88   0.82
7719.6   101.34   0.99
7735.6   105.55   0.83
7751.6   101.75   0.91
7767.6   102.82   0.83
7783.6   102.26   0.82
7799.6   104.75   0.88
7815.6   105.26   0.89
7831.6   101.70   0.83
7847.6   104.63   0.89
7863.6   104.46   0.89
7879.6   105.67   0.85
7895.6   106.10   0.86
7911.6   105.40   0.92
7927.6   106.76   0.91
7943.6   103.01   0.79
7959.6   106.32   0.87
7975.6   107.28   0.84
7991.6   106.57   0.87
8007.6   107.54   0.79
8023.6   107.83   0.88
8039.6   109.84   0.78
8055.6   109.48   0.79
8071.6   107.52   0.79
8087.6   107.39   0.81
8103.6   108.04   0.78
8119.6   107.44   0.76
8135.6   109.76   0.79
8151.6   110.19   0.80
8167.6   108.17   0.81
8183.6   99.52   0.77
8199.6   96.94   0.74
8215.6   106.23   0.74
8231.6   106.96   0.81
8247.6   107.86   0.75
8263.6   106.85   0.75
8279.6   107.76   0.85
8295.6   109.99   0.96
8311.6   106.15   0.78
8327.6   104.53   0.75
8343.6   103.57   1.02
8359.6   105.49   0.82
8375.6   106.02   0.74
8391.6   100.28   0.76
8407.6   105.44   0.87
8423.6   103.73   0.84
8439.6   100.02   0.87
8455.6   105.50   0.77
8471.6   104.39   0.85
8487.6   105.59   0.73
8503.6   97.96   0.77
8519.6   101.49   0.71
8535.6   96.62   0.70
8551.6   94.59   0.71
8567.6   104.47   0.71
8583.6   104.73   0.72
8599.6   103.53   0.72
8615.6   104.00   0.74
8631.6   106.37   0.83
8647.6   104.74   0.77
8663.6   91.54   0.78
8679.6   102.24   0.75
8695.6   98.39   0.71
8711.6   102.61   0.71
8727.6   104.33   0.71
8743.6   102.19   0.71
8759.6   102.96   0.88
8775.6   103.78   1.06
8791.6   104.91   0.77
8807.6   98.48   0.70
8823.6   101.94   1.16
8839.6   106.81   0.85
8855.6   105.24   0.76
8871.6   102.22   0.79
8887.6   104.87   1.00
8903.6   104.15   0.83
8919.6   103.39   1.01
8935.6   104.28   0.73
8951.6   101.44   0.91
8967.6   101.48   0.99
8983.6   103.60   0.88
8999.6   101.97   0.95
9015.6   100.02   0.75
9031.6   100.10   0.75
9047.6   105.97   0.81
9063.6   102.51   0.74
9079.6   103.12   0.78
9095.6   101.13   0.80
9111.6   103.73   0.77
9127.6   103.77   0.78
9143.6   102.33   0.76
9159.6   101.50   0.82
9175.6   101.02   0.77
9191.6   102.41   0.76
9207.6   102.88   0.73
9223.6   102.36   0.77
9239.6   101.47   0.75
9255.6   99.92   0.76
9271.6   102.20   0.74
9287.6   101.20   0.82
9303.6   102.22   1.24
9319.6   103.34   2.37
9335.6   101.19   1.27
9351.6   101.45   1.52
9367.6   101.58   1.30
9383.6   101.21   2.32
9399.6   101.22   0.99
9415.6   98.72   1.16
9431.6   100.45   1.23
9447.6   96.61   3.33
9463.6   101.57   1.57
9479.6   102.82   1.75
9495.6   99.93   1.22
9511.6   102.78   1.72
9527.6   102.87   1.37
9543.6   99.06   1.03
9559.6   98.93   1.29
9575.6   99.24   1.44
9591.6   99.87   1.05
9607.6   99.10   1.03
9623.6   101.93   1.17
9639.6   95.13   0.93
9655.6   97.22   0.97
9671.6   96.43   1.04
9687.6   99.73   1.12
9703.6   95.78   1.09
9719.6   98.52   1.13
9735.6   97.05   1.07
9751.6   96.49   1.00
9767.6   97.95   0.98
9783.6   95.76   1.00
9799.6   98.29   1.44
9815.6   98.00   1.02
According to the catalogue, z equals 0.00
